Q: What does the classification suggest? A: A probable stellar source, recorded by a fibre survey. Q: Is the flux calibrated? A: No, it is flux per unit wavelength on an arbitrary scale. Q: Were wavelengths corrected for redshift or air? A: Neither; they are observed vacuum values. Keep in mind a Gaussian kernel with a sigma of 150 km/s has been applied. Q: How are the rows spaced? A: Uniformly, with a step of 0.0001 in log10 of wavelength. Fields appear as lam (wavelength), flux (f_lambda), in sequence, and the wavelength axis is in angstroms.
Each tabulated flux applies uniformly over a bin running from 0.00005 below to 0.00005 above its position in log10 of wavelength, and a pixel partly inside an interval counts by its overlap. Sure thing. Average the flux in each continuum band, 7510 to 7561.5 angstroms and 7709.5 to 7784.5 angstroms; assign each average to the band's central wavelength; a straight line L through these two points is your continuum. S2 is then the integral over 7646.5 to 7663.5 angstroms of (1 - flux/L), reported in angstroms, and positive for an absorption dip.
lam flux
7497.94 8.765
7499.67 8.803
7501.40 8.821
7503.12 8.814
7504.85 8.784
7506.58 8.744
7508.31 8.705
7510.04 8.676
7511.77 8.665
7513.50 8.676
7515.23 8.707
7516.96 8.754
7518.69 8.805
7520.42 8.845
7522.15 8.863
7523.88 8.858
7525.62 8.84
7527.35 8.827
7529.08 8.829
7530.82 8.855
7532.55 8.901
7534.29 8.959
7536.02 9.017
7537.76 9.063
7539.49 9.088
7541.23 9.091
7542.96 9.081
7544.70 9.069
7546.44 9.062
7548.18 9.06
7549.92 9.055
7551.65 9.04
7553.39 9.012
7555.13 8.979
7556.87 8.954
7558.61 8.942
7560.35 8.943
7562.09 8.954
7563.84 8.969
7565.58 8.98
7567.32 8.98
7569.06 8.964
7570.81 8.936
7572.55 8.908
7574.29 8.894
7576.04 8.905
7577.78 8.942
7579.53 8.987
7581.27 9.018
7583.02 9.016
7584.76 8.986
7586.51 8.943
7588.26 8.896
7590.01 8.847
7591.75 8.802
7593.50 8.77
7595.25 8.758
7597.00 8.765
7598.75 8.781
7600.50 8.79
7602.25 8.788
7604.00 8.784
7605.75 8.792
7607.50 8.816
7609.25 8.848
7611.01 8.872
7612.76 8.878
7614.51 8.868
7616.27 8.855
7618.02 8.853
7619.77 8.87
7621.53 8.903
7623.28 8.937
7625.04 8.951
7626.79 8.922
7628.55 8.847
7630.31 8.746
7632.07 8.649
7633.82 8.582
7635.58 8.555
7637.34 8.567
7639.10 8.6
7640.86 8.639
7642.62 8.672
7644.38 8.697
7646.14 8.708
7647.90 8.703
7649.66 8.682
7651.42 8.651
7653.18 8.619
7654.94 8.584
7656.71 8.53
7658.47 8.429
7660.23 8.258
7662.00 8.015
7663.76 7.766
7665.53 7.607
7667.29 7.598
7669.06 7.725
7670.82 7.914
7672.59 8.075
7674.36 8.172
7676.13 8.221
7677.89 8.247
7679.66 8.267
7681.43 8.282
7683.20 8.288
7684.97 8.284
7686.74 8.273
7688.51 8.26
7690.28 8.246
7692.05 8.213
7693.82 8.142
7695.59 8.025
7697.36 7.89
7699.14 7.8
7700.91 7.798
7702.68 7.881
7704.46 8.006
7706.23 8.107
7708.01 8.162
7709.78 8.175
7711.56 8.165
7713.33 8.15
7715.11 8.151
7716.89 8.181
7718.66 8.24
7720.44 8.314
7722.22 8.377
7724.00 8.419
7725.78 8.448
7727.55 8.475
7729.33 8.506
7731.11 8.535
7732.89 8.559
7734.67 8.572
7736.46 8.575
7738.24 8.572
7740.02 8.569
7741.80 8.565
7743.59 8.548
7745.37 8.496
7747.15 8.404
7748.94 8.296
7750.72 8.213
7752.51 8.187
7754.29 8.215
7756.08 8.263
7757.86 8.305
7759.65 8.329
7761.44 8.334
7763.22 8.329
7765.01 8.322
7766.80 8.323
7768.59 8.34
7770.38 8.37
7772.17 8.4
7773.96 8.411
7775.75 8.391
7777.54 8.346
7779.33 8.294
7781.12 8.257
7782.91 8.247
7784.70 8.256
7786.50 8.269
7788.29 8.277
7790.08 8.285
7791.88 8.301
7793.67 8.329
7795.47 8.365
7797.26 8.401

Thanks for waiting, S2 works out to 0.26 angstroms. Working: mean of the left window 8.92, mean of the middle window 8.48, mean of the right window 8.36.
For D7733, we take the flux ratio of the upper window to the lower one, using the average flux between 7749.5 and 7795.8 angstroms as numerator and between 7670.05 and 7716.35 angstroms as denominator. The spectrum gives 1.02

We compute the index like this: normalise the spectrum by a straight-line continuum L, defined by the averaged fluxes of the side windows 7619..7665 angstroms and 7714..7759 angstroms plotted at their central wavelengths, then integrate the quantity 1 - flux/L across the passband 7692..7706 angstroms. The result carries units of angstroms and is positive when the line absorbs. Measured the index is 0.9 angstroms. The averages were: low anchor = 8.61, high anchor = 8.4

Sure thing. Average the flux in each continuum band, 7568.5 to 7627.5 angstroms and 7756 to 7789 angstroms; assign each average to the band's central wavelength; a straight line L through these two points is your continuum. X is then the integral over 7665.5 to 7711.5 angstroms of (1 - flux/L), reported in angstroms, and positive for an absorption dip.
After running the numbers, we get 2.8 angstroms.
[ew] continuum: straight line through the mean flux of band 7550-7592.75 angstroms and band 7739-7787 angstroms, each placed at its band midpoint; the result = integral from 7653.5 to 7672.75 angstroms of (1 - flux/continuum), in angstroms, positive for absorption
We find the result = 1.3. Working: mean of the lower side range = 8.95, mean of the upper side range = 8.34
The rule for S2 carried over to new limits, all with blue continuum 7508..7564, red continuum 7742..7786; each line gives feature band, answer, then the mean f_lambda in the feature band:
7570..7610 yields -0.4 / 8.87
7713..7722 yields 0.2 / 8.22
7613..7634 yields -0.4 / 8.84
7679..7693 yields 0.4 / 8.26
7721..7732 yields 0.0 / 8.46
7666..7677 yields 0.8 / 7.94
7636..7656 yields 0.0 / 8.64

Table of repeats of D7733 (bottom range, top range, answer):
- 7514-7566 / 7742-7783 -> 0.93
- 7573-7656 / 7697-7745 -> 0.94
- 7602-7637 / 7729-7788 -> 0.95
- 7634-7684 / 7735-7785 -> 1.00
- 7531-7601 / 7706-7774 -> 0.93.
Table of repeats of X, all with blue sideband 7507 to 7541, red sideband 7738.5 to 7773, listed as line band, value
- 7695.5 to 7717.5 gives 1.11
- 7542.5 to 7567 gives -0.63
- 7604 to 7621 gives -0.37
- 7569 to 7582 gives -0.31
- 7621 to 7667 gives 0.21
